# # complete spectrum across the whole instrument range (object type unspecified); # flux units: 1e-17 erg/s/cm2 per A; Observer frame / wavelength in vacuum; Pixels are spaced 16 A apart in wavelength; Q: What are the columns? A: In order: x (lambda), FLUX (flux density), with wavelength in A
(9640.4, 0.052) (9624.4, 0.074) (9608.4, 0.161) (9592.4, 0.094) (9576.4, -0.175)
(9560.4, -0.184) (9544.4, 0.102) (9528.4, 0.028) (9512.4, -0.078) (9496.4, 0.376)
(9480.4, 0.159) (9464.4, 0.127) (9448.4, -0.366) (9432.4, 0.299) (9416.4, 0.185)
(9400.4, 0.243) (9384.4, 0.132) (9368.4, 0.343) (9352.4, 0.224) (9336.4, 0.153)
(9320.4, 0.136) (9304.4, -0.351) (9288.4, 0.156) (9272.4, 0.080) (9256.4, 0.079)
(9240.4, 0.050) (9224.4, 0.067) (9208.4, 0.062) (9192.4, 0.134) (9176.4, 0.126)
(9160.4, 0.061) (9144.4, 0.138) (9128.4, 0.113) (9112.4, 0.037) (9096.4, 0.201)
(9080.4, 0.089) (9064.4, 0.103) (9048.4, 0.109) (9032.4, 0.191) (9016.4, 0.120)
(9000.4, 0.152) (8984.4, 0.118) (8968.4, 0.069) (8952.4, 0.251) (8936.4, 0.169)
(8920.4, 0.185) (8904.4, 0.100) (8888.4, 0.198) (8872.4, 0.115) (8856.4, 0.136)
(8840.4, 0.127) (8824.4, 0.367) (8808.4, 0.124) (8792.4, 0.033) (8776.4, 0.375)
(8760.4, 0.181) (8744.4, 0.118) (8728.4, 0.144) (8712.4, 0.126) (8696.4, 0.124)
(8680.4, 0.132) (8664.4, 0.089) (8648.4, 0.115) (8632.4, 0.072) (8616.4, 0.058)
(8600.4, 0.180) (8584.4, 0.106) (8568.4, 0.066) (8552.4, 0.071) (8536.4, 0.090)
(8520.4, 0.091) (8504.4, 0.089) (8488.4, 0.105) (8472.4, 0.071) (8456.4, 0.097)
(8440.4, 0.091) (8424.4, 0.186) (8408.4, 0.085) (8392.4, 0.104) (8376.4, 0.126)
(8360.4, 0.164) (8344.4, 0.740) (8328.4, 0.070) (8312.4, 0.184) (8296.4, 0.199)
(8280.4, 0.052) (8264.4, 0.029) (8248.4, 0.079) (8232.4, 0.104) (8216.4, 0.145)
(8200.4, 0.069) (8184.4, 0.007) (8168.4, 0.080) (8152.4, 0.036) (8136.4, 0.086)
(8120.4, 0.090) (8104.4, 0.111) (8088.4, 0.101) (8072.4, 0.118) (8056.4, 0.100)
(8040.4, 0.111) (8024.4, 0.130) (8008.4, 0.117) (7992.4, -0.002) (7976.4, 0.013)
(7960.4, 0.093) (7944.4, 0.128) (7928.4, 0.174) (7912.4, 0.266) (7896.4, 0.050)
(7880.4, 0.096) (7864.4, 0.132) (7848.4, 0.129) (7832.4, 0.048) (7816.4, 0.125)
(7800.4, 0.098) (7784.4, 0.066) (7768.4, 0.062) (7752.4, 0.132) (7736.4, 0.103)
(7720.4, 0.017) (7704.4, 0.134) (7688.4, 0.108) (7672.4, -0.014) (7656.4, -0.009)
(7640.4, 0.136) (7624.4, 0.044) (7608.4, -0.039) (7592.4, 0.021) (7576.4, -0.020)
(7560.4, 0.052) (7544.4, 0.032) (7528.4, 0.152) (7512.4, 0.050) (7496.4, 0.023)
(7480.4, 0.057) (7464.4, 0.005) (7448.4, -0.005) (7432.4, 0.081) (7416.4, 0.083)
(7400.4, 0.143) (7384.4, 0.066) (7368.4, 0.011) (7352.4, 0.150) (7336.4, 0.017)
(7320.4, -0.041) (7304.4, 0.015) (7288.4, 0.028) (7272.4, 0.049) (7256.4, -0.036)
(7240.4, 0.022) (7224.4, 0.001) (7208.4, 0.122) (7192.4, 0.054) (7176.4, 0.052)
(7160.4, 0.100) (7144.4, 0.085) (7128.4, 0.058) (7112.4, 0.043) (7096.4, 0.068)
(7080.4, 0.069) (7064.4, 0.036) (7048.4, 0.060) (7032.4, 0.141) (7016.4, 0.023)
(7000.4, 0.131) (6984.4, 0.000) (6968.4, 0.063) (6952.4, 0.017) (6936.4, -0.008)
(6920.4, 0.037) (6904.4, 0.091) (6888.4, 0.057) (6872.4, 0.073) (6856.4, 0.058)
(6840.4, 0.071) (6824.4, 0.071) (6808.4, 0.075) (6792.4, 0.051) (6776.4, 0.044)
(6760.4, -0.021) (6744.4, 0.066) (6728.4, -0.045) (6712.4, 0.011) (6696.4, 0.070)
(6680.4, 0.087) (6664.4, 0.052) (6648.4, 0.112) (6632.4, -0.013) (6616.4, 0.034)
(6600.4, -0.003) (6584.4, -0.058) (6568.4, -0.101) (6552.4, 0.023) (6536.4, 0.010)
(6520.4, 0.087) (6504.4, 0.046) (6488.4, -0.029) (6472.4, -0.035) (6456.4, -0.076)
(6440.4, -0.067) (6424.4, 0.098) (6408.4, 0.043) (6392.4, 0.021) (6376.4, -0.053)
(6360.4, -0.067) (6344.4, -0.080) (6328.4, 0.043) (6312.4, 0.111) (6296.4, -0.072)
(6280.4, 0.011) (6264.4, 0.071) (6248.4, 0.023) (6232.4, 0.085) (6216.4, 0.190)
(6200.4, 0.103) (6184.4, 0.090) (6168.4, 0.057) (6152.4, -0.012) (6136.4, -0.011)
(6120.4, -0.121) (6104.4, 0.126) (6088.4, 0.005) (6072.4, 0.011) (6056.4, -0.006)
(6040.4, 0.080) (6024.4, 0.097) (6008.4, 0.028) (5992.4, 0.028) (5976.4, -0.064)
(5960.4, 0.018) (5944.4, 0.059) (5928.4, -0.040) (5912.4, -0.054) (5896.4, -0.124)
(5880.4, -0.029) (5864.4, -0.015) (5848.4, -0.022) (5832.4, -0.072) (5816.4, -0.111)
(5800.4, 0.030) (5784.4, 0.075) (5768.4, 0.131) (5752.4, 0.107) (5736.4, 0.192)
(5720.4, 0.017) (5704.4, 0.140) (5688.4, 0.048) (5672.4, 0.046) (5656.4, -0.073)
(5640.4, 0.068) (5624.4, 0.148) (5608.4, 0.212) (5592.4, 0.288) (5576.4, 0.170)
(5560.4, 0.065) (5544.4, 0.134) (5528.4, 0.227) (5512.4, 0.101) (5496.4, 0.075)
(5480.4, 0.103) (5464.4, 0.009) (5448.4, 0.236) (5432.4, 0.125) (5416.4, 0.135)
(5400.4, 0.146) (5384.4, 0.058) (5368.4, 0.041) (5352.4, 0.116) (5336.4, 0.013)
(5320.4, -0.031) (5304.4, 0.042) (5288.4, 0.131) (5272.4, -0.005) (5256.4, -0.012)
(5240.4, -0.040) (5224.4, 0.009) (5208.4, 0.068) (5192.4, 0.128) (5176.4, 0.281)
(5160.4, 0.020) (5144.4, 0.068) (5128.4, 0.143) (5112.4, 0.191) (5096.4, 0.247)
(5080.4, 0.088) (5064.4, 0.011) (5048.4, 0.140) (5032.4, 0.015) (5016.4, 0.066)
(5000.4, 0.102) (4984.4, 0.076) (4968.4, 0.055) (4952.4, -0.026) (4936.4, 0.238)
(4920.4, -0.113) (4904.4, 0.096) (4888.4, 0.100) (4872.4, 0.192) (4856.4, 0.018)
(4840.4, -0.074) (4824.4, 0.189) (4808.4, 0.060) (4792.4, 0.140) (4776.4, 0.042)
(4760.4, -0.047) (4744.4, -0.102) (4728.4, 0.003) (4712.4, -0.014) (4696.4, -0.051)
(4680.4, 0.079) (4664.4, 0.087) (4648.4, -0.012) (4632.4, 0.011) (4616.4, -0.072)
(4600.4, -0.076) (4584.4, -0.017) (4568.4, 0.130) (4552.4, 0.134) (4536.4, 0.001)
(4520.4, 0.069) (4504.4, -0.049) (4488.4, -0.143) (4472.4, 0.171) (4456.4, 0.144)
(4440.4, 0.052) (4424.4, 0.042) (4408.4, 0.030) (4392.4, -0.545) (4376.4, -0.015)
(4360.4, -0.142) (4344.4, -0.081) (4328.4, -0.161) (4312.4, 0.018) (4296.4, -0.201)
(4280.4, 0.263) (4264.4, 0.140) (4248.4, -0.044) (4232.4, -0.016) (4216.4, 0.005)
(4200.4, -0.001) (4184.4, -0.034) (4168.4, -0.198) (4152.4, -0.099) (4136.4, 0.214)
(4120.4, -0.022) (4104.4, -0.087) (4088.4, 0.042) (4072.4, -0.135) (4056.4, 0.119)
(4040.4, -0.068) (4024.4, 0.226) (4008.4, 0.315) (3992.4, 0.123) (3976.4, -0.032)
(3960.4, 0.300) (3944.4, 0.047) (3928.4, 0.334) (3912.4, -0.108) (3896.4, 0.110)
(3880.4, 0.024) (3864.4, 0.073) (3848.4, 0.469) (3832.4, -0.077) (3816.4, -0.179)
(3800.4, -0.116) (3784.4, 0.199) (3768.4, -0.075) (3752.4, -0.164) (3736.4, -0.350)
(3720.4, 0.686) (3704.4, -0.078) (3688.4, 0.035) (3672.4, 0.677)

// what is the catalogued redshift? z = 1.24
